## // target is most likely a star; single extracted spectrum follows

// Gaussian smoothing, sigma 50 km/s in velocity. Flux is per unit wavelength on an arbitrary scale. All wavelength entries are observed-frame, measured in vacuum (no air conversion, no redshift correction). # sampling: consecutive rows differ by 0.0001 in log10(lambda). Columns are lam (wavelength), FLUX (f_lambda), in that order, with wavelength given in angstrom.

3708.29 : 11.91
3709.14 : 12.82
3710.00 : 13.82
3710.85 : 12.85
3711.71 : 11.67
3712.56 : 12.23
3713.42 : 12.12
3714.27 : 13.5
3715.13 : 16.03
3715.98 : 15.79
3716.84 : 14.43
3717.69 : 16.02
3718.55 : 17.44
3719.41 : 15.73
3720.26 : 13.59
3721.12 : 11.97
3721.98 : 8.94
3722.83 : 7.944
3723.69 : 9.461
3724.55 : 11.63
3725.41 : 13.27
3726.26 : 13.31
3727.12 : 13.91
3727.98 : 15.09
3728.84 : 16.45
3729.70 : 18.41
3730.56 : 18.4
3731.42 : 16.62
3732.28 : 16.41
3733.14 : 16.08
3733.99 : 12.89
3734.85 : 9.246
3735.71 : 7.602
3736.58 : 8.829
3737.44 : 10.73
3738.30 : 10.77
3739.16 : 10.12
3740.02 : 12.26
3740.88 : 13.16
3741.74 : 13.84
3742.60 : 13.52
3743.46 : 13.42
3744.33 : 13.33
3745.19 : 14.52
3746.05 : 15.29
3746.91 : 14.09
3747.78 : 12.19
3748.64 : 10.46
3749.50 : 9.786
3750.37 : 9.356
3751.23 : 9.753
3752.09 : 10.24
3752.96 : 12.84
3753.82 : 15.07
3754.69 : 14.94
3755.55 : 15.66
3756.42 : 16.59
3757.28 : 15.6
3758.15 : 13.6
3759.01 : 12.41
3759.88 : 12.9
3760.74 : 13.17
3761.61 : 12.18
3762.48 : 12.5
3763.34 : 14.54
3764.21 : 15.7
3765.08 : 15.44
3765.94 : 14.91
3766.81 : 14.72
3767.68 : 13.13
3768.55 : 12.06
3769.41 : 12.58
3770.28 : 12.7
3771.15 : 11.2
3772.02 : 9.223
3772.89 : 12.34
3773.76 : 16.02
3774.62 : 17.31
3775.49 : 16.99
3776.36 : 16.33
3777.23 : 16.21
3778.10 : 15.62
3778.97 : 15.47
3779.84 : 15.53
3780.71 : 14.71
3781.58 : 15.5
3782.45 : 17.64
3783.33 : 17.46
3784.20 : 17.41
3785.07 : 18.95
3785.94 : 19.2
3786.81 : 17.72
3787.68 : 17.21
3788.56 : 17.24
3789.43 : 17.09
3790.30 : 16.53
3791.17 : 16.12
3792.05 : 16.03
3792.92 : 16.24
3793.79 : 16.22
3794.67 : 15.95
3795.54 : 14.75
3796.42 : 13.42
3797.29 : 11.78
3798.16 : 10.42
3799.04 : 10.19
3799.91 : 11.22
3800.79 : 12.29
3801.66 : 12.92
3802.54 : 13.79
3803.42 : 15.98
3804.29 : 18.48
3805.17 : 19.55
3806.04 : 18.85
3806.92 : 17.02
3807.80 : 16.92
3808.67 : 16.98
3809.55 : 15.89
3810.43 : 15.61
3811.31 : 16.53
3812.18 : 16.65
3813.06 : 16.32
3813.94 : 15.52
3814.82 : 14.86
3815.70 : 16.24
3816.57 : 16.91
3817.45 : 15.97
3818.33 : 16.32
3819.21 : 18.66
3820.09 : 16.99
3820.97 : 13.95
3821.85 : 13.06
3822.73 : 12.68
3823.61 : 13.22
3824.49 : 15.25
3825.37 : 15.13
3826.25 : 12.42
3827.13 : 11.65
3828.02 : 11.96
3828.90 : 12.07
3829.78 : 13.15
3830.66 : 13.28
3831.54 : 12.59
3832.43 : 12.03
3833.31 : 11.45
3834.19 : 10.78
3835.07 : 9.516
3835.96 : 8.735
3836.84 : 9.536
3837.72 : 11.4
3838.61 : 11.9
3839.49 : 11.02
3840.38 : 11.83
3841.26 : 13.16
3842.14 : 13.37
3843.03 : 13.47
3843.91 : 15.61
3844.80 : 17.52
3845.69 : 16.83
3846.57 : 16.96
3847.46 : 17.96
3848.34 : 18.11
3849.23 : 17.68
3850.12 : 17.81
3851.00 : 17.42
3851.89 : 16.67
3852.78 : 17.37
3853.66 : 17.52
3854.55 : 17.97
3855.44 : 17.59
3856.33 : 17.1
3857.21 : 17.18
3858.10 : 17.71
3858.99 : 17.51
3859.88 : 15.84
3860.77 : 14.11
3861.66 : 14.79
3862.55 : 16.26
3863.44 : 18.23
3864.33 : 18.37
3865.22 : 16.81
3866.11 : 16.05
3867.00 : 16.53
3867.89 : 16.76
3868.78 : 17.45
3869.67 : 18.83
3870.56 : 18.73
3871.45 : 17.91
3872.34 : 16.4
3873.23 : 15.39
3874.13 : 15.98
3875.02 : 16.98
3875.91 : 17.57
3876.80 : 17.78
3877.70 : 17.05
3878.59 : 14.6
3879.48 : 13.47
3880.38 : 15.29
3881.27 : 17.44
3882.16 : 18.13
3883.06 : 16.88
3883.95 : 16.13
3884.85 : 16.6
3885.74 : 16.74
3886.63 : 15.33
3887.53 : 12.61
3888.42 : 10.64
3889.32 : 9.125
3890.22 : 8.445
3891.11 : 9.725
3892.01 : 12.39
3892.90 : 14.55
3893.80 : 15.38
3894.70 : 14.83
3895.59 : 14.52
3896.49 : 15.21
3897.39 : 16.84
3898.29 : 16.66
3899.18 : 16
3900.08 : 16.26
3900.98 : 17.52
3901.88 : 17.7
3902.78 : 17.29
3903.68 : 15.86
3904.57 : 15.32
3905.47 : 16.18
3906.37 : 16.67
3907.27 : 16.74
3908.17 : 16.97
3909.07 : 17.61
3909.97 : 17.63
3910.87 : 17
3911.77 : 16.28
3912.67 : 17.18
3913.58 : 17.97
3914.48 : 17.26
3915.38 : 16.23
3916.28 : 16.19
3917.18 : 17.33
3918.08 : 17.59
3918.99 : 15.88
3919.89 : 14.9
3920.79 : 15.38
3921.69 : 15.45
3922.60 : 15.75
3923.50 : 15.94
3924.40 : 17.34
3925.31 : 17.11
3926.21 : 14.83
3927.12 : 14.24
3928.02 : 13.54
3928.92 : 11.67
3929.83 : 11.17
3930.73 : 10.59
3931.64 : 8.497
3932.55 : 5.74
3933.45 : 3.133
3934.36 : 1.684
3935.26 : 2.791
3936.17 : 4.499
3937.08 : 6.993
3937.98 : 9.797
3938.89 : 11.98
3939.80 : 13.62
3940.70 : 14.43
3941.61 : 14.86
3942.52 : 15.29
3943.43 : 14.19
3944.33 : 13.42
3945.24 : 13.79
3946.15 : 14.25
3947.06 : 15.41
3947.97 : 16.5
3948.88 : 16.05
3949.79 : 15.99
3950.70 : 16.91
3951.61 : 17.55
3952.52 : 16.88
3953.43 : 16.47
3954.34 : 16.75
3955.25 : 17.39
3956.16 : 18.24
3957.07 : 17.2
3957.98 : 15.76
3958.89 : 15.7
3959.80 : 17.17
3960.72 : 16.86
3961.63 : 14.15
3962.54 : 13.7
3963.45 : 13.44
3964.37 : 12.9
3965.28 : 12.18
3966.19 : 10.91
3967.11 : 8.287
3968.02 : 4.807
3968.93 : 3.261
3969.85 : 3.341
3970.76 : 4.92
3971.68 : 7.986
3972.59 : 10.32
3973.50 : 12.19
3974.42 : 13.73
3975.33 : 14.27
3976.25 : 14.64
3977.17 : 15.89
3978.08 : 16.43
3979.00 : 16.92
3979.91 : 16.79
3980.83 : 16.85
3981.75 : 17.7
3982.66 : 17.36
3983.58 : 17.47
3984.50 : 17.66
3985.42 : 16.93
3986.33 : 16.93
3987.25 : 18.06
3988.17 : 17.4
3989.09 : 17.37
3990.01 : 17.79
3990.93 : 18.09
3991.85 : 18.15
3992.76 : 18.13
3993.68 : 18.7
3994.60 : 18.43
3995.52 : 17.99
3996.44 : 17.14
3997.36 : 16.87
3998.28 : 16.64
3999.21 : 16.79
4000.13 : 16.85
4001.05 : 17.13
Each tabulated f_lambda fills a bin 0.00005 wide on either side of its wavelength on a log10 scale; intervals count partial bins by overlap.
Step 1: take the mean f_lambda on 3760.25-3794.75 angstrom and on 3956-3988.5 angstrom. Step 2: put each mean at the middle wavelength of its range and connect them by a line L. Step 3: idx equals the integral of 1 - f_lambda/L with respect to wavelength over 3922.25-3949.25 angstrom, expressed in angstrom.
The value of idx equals 4.1 angstrom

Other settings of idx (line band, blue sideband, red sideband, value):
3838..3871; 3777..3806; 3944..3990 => -2.5 angstrom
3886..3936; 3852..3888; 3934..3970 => 2.3 angstrom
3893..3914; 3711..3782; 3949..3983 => -4.2 angstrom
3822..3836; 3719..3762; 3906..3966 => 1.2 angstrom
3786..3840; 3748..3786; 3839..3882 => 2.8 angstrom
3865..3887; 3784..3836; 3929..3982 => -4.5 angstrom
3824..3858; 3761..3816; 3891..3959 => 1.5 angstrom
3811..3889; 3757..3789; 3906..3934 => -2.5 angstrom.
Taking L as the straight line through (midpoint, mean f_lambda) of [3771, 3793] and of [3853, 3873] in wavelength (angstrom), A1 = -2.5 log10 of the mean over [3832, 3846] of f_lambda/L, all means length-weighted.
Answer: 0.33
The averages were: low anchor 16.1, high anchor 17.1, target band 12.3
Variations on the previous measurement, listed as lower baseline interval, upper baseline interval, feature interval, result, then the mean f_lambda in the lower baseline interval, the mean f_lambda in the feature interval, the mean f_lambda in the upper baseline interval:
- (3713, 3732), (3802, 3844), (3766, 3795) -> -0.10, 14.1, 15.6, 14.2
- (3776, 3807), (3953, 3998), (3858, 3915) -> -0.05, 15.7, 16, 14.9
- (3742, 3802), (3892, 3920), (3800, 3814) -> -0.09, 14.3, 16.1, 16.4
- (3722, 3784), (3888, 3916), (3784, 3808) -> -0.12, 13.6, 15.7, 15.4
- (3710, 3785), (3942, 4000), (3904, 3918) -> -0.15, 13.7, 16.9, 15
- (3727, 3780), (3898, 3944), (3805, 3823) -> -0.18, 13.6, 16.2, 14.1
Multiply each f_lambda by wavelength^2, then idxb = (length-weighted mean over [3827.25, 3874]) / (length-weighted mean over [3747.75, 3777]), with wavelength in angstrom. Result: 1.2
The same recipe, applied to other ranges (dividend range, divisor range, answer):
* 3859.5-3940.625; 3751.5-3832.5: 1.05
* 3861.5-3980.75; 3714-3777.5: 1.18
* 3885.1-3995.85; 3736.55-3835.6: 1.09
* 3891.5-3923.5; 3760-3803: 1.17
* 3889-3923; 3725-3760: 1.29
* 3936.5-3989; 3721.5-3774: 1.22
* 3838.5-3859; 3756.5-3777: 1.22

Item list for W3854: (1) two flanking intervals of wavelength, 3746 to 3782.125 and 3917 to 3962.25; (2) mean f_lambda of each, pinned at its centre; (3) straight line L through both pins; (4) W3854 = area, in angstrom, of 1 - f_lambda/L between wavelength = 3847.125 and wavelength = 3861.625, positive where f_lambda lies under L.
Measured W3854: -3.6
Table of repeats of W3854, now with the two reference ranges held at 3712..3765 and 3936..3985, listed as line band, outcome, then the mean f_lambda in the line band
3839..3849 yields -1.2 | 15.1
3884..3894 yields 0.5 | 12.9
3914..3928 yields -2.4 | 16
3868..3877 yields -2.4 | 17.3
